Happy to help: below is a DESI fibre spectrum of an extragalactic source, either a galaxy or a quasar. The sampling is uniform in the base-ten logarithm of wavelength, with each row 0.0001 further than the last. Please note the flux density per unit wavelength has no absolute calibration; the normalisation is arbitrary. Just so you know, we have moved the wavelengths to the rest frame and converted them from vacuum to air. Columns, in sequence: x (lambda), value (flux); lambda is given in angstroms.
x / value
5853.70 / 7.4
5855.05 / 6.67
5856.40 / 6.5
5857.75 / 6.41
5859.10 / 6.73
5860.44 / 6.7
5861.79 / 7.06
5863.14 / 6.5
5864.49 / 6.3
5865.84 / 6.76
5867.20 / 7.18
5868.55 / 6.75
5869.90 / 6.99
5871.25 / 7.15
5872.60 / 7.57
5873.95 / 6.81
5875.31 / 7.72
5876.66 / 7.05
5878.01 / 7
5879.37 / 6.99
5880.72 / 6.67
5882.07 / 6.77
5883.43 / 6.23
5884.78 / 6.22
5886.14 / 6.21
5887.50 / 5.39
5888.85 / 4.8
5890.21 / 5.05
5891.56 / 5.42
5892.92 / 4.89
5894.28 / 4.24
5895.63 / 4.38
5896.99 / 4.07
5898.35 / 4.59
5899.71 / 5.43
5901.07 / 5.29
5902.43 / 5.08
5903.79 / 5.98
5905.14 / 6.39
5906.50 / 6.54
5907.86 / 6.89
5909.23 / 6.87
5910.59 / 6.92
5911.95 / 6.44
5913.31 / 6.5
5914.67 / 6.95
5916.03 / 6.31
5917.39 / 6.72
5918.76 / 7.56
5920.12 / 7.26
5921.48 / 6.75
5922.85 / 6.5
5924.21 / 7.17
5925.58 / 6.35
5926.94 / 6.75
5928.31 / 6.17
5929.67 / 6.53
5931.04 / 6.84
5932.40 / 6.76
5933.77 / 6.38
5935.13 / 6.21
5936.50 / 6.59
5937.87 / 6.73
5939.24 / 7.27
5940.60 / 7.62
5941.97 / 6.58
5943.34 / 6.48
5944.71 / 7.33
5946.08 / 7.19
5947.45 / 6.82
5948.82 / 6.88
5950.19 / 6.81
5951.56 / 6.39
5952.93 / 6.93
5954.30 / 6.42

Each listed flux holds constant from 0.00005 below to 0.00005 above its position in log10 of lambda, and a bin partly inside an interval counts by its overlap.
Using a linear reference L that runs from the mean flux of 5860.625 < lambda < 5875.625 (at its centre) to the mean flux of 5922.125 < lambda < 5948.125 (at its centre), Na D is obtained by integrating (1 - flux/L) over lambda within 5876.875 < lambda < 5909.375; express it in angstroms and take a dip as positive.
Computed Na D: 5.4 angstroms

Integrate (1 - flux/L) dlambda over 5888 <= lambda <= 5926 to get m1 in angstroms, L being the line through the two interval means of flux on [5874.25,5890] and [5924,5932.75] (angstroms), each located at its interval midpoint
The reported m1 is 3.27 angstroms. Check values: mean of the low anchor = 6.42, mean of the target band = 5.97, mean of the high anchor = 6.62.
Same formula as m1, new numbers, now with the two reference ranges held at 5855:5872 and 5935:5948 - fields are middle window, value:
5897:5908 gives 1.96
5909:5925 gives 0.08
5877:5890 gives 1.08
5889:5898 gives 2.82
